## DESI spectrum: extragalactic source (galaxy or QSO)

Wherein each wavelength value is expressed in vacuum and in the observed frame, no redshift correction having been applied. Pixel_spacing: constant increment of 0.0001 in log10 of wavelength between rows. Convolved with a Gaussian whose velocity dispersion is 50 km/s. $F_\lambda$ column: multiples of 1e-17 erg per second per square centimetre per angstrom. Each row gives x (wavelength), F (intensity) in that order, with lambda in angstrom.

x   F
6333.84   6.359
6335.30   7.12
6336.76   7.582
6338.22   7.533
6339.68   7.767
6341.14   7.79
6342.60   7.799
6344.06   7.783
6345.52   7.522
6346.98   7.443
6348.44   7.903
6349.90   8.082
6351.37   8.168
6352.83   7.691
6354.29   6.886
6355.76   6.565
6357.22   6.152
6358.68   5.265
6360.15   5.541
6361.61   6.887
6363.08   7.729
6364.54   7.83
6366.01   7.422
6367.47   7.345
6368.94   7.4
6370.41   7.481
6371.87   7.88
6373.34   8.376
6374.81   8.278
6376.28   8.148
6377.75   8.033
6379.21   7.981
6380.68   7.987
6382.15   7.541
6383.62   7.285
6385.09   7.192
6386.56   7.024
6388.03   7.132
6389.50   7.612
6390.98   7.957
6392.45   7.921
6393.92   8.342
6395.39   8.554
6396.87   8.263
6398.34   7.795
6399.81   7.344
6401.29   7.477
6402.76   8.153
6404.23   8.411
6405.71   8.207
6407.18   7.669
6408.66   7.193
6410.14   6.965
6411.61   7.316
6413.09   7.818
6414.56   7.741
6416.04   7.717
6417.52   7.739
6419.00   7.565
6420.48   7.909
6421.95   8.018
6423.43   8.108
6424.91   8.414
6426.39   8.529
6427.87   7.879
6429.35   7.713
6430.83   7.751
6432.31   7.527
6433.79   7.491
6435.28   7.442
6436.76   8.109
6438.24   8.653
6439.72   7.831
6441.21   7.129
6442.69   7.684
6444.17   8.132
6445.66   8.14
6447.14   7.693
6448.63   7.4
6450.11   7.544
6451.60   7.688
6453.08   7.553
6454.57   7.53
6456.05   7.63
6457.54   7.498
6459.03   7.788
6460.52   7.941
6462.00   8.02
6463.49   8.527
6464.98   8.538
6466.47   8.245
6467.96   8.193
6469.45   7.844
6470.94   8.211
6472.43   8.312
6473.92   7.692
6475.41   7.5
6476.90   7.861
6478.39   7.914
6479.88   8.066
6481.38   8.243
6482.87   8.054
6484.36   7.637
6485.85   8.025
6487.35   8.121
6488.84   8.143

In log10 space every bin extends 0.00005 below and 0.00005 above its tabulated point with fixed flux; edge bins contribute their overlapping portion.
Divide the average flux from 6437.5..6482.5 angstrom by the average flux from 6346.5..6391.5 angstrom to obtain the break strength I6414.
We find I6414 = 1.06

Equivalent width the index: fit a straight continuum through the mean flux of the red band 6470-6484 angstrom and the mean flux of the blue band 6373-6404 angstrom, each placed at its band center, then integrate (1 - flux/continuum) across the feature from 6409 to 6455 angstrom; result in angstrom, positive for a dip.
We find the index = 0.8 angstrom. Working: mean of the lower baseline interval 7.83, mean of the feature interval 7.76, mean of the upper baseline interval 7.97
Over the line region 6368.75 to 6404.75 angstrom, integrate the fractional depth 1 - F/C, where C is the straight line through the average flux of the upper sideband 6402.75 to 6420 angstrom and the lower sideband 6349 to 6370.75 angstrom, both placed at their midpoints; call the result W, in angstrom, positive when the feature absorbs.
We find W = -2.1 angstrom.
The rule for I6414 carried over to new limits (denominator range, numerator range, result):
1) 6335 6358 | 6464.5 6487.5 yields 1.07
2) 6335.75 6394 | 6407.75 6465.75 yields 1.04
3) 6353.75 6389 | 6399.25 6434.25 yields 1.06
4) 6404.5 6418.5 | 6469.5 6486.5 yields 1.04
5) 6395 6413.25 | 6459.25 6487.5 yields 1.04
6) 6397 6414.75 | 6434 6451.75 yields 1.01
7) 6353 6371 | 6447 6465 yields 1.13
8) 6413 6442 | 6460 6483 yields 1.03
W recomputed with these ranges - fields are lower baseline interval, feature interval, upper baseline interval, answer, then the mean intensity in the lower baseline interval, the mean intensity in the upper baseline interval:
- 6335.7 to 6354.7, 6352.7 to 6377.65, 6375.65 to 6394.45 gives 1.48 angstrom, 7.69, 7.7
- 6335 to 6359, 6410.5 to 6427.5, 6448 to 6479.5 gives -0.40 angstrom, 7.4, 7.88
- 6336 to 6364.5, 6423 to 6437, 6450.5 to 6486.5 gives -0.29 angstrom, 7.28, 7.93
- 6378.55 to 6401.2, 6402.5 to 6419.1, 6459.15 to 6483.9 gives 0.22 angstrom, 7.72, 8.06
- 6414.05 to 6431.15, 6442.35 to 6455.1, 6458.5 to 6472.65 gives 0.57 angstrom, 7.93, 8.16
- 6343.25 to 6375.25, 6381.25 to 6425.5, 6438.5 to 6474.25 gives -0.94 angstrom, 7.34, 7.88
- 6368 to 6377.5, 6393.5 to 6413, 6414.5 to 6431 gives 0.28 angstrom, 7.91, 7.94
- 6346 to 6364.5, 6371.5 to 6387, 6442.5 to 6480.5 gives -1.19 angstrom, 7.06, 7.89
